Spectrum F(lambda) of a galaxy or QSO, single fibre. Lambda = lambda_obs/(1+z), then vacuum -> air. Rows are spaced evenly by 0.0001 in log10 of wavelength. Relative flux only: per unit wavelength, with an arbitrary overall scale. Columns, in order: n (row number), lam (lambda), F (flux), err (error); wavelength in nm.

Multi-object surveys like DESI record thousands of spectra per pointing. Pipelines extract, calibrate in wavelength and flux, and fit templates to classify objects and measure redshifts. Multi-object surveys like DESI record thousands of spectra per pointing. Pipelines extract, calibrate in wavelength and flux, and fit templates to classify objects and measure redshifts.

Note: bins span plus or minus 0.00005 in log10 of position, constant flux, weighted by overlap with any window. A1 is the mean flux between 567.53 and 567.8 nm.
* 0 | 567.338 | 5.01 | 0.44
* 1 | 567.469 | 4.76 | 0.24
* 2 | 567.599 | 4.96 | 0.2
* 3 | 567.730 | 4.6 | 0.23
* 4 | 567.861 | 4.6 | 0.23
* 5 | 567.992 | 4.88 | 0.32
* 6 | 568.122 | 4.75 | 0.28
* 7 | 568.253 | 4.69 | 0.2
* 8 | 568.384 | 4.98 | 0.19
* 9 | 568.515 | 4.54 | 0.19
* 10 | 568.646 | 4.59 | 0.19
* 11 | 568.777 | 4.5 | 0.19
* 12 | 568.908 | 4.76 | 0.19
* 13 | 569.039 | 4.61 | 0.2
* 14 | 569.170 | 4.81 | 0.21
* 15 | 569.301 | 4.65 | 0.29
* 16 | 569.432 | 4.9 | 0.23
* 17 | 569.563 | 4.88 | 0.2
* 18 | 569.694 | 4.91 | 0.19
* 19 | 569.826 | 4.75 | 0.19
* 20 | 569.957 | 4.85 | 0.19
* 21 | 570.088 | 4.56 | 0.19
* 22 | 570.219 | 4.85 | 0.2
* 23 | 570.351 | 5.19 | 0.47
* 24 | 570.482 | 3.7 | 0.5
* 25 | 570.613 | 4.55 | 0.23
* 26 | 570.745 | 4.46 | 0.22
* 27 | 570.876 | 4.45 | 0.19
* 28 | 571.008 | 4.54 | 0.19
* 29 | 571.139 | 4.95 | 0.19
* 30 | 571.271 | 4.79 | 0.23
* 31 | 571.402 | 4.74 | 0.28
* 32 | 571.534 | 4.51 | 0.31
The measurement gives 4.78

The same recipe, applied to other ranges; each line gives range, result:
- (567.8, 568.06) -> 4.75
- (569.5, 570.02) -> 4.84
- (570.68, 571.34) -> 4.64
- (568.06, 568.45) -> 4.8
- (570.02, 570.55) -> 4.58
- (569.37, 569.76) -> 4.9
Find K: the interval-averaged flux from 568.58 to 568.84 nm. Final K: 4.54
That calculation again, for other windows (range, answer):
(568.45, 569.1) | 4.6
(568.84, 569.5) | 4.75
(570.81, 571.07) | 4.49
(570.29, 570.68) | 4.47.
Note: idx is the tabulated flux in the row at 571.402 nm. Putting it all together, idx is 4.74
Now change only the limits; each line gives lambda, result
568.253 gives 4.69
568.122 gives 4.75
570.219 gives 4.85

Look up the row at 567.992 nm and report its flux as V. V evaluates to 4.88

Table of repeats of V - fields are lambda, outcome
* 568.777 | 4.5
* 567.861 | 4.6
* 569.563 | 4.88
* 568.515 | 4.54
